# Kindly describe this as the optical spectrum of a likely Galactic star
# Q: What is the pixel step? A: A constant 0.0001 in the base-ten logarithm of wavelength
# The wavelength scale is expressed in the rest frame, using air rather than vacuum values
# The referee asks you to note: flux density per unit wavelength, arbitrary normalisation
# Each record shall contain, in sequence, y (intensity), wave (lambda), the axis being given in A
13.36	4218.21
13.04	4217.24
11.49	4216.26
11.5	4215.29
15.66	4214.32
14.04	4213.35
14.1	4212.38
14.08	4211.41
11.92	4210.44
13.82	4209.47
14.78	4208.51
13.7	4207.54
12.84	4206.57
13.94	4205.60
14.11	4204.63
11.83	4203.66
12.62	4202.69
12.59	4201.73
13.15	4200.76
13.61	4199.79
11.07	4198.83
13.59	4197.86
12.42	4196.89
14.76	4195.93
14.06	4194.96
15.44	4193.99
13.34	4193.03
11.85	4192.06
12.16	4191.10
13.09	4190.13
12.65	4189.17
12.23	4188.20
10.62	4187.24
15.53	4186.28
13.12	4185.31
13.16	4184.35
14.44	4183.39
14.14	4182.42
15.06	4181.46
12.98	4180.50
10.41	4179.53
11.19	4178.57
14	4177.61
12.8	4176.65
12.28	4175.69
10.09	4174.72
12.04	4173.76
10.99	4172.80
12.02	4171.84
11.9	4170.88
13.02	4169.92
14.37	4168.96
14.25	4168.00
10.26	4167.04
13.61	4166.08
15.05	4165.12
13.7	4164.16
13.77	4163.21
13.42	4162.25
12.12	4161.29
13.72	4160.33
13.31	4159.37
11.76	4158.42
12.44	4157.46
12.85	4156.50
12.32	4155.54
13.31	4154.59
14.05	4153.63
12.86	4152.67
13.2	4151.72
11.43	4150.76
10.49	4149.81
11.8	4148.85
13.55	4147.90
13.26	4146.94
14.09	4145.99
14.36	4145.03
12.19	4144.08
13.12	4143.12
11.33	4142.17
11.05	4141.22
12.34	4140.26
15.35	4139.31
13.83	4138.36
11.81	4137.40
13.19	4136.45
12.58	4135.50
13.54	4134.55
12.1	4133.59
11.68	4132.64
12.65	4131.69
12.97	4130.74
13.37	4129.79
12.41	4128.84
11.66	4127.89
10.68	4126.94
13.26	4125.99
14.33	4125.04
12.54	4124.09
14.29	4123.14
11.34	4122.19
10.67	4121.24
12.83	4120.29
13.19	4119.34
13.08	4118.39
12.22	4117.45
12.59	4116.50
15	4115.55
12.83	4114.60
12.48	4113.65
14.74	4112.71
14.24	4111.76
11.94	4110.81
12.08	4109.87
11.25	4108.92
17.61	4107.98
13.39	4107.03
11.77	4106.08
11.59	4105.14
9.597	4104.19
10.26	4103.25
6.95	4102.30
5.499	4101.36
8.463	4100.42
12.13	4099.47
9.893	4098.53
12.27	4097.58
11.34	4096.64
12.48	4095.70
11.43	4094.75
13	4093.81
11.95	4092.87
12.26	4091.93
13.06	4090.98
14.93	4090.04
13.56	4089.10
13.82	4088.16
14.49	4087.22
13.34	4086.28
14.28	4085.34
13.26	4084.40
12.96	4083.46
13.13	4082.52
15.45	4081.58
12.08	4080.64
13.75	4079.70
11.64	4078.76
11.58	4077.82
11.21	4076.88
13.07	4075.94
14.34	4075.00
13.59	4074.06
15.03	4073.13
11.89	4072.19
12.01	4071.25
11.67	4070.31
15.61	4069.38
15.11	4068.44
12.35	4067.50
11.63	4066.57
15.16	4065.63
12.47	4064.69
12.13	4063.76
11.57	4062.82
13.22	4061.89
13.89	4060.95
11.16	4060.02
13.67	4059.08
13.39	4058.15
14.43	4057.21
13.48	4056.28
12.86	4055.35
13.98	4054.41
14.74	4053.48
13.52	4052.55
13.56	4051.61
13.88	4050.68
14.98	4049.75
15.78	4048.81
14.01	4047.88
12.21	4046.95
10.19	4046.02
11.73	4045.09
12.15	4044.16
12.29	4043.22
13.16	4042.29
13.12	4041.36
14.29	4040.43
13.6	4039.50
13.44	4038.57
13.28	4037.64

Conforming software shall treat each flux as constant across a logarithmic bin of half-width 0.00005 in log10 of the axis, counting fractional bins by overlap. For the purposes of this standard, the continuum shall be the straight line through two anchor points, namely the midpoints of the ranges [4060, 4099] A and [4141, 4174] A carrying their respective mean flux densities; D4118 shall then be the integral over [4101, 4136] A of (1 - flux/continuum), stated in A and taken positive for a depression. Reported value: 1.5 A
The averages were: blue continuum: 13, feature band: 12.3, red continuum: 12.8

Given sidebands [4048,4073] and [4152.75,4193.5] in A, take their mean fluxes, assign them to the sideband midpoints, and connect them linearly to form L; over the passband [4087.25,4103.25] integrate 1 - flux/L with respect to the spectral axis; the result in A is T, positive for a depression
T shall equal 2.1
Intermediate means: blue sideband 13.4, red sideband 12.8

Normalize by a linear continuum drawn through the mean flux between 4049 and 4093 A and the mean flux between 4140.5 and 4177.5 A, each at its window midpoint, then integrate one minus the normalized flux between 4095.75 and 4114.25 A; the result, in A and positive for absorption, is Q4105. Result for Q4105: 2.3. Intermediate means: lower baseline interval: 13.3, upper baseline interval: 12.7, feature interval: 11.5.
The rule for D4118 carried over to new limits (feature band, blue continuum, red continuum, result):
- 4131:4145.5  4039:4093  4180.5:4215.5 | 0.6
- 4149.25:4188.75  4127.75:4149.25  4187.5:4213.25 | 0.7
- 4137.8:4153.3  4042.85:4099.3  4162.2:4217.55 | 0.3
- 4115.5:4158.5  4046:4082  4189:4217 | 1.8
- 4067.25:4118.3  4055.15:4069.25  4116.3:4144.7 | 1.4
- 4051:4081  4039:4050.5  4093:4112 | -1.6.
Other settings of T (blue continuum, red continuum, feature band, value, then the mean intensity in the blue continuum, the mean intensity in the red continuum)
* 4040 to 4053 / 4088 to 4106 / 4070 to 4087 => -1.6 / 13.2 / 11.3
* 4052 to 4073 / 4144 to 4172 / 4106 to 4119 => -0.2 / 13.2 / 13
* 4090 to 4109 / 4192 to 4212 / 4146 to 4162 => -0.3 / 11.4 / 13.3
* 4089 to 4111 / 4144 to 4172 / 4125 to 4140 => -0.5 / 11.6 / 13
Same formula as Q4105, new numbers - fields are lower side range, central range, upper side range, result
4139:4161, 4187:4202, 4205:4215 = 0.7 A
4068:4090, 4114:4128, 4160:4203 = 0.5 A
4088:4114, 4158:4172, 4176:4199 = -0.3 A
